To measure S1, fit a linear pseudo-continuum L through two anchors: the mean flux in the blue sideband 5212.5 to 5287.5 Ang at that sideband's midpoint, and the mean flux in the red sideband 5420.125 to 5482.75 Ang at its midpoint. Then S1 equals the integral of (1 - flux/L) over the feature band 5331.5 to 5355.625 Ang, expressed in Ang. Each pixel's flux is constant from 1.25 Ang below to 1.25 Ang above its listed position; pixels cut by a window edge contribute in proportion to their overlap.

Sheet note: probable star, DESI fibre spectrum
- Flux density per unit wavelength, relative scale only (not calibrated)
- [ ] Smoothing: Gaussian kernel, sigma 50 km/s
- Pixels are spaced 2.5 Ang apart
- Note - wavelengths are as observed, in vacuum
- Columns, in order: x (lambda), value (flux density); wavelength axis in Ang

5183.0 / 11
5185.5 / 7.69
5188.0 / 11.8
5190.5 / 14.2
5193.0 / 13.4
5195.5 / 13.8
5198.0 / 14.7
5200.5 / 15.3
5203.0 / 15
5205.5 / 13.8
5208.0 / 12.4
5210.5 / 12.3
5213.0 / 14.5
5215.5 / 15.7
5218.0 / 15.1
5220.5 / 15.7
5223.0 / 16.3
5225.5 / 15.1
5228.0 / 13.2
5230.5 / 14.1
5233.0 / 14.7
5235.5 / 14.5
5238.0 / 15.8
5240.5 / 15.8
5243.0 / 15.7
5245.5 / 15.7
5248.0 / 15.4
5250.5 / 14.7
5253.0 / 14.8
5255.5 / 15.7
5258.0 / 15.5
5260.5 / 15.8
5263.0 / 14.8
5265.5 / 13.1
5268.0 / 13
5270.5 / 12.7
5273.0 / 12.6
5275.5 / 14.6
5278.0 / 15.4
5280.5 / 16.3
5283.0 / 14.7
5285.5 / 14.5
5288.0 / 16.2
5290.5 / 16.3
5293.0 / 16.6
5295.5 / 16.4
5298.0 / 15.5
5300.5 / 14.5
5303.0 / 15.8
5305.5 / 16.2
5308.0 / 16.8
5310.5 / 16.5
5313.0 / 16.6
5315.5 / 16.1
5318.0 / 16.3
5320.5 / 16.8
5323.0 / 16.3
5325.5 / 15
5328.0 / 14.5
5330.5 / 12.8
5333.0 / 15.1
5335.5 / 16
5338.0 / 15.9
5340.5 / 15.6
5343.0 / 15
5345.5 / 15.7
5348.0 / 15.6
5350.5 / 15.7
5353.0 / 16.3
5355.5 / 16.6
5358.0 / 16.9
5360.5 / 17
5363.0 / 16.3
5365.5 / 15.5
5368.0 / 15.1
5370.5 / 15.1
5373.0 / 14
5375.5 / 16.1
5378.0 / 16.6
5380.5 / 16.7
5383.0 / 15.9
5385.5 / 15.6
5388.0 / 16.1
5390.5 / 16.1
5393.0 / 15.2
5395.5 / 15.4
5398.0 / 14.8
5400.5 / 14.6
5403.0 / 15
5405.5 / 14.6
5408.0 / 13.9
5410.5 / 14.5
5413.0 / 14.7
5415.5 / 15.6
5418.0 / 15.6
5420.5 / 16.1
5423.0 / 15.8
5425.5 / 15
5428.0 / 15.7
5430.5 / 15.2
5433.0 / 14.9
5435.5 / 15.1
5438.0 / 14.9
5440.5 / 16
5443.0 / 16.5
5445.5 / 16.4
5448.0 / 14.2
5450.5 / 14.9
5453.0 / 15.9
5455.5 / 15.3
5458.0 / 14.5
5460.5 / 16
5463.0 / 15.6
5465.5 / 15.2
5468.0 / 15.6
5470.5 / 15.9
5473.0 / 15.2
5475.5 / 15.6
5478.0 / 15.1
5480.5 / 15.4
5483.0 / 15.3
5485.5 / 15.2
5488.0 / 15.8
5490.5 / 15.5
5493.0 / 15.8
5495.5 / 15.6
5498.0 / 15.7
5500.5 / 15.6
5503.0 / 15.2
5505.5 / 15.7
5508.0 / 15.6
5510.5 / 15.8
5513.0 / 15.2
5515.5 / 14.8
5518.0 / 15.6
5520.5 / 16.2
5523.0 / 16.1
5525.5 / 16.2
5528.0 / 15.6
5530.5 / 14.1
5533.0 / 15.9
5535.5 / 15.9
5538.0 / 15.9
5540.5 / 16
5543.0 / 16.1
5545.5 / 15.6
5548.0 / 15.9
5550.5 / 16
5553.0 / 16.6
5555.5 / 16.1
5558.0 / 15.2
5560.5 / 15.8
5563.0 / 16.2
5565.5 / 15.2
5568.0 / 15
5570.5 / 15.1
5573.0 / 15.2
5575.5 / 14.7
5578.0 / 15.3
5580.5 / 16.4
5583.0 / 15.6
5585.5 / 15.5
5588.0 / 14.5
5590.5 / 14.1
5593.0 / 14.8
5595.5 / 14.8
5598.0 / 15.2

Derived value -0.9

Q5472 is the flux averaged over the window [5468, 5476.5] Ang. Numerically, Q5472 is 15.6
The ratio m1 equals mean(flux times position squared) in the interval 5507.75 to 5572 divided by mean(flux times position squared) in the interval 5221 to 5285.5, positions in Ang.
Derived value 1.18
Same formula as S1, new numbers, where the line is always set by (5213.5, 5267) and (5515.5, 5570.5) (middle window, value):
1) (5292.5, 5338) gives -1.52 Ang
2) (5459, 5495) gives 0.19 Ang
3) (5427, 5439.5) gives 0.27 Ang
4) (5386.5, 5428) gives 0.64 Ang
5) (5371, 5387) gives -0.42 Ang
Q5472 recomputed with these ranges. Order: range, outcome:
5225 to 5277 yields 14.6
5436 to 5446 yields 15.9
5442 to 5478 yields 15.5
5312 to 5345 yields 15.5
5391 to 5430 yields 15.1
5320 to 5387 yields 15.7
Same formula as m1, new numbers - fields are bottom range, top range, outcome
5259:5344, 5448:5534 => 1.08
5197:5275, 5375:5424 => 1.12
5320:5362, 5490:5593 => 1.07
